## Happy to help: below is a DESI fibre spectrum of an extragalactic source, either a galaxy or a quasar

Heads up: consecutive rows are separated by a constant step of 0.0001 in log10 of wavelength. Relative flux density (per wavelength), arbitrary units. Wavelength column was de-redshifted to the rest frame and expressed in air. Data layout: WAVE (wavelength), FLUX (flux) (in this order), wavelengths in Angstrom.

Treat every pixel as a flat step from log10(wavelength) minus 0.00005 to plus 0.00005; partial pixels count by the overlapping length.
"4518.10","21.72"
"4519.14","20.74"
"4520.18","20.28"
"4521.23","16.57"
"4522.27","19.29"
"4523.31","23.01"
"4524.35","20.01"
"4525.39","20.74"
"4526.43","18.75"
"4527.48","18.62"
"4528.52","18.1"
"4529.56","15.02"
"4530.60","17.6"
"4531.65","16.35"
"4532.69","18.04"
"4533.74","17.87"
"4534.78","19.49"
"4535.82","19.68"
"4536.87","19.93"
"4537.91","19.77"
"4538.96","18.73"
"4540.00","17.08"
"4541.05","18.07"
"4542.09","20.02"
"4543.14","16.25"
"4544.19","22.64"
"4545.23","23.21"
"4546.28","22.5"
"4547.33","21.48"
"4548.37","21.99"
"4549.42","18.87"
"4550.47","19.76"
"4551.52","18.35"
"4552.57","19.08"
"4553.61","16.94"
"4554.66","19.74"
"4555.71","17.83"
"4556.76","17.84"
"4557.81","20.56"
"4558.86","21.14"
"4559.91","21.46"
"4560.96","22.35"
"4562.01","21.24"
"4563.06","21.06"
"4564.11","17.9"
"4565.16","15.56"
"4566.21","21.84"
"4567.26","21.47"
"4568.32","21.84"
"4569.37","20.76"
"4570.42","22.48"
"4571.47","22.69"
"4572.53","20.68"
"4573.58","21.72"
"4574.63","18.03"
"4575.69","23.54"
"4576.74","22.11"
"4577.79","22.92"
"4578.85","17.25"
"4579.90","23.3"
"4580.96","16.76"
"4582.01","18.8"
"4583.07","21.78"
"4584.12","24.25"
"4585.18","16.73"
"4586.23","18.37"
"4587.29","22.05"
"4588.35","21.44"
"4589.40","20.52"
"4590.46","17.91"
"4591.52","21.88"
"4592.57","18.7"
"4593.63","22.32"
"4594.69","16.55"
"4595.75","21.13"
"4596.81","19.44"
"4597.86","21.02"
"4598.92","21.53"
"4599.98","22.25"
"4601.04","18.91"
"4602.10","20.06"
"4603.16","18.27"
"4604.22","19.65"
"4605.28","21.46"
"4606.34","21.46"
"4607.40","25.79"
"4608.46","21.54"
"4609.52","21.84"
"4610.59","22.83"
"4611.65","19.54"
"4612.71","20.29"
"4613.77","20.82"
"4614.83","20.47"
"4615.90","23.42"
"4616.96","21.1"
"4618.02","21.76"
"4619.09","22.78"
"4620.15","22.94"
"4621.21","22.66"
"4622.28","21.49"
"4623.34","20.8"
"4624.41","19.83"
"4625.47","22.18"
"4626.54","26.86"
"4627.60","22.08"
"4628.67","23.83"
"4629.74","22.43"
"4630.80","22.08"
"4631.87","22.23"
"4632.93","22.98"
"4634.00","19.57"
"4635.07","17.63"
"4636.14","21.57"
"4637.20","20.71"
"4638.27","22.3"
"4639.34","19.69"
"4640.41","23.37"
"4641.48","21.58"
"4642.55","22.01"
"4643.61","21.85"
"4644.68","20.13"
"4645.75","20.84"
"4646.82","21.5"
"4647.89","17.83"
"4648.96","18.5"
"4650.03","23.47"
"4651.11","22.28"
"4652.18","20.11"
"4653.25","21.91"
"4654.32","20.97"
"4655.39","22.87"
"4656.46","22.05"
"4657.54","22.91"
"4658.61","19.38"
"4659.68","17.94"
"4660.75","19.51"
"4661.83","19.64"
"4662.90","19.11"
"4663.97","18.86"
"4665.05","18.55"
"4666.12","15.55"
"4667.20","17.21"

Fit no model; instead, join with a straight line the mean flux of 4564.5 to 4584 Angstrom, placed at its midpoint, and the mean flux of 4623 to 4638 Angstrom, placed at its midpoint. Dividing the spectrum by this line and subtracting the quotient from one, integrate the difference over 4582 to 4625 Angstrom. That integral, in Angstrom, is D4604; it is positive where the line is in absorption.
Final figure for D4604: 0.8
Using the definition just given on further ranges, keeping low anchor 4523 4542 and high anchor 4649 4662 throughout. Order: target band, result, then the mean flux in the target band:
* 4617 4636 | -1.40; 22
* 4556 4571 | -0.94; 20.5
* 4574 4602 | -0.88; 20.4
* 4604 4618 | -0.99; 21.6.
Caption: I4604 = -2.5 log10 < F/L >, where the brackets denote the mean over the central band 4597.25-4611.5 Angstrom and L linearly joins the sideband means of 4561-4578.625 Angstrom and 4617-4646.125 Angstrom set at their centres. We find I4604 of 0.01 mag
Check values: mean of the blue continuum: 21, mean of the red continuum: 21.8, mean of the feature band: 21.2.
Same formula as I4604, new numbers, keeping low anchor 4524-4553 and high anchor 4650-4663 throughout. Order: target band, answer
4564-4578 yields -0.072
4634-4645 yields -0.020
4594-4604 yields 0.007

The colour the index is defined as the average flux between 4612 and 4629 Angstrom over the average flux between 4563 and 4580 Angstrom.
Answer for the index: 1.1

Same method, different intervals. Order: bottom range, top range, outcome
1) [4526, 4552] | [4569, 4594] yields 1.08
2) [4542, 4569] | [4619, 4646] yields 1.08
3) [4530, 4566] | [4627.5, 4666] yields 1.07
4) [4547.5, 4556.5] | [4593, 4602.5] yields 1.06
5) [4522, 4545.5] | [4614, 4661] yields 1.13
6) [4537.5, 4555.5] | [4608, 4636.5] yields 1.11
